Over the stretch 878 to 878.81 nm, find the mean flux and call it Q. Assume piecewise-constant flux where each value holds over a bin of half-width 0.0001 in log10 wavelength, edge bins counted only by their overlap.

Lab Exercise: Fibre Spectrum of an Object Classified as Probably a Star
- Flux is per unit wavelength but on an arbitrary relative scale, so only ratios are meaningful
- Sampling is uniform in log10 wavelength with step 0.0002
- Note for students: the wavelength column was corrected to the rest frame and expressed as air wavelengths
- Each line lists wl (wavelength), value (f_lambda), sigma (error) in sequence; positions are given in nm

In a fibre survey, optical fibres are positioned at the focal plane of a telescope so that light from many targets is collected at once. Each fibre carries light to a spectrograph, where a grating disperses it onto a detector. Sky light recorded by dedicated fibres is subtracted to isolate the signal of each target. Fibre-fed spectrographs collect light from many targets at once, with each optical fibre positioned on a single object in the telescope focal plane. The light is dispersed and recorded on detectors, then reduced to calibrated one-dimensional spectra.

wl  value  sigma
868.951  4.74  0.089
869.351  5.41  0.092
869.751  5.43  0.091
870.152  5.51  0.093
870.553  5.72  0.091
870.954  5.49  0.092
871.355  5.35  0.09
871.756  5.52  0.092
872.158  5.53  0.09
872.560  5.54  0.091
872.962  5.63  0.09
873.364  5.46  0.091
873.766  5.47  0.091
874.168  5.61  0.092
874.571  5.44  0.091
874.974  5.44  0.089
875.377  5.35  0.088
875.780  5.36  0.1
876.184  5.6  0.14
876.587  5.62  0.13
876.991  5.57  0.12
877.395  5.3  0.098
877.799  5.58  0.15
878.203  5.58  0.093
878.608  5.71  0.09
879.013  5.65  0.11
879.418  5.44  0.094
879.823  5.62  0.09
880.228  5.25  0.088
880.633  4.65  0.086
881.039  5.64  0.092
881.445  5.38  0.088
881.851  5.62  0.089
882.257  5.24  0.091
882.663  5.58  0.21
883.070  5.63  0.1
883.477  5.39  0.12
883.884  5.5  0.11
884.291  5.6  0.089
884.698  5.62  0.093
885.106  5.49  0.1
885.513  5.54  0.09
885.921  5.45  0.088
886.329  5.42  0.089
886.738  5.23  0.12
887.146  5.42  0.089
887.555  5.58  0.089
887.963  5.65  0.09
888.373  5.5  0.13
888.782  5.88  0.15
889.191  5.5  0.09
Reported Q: 5.64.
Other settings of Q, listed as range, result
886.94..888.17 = 5.55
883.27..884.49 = 5.5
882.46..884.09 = 5.52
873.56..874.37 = 5.54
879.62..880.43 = 5.44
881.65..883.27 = 5.52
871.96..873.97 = 5.53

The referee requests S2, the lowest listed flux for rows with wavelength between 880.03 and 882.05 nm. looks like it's 4.65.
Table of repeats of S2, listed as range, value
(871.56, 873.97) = 5.46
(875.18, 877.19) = 5.35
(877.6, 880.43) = 5.25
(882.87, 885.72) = 5.39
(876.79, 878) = 5.3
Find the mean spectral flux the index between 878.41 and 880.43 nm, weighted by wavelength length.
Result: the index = 5.53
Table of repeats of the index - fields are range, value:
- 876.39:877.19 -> 5.59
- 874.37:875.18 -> 5.44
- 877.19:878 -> 5.44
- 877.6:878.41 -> 5.58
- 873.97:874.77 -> 5.52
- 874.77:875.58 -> 5.4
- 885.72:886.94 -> 5.36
